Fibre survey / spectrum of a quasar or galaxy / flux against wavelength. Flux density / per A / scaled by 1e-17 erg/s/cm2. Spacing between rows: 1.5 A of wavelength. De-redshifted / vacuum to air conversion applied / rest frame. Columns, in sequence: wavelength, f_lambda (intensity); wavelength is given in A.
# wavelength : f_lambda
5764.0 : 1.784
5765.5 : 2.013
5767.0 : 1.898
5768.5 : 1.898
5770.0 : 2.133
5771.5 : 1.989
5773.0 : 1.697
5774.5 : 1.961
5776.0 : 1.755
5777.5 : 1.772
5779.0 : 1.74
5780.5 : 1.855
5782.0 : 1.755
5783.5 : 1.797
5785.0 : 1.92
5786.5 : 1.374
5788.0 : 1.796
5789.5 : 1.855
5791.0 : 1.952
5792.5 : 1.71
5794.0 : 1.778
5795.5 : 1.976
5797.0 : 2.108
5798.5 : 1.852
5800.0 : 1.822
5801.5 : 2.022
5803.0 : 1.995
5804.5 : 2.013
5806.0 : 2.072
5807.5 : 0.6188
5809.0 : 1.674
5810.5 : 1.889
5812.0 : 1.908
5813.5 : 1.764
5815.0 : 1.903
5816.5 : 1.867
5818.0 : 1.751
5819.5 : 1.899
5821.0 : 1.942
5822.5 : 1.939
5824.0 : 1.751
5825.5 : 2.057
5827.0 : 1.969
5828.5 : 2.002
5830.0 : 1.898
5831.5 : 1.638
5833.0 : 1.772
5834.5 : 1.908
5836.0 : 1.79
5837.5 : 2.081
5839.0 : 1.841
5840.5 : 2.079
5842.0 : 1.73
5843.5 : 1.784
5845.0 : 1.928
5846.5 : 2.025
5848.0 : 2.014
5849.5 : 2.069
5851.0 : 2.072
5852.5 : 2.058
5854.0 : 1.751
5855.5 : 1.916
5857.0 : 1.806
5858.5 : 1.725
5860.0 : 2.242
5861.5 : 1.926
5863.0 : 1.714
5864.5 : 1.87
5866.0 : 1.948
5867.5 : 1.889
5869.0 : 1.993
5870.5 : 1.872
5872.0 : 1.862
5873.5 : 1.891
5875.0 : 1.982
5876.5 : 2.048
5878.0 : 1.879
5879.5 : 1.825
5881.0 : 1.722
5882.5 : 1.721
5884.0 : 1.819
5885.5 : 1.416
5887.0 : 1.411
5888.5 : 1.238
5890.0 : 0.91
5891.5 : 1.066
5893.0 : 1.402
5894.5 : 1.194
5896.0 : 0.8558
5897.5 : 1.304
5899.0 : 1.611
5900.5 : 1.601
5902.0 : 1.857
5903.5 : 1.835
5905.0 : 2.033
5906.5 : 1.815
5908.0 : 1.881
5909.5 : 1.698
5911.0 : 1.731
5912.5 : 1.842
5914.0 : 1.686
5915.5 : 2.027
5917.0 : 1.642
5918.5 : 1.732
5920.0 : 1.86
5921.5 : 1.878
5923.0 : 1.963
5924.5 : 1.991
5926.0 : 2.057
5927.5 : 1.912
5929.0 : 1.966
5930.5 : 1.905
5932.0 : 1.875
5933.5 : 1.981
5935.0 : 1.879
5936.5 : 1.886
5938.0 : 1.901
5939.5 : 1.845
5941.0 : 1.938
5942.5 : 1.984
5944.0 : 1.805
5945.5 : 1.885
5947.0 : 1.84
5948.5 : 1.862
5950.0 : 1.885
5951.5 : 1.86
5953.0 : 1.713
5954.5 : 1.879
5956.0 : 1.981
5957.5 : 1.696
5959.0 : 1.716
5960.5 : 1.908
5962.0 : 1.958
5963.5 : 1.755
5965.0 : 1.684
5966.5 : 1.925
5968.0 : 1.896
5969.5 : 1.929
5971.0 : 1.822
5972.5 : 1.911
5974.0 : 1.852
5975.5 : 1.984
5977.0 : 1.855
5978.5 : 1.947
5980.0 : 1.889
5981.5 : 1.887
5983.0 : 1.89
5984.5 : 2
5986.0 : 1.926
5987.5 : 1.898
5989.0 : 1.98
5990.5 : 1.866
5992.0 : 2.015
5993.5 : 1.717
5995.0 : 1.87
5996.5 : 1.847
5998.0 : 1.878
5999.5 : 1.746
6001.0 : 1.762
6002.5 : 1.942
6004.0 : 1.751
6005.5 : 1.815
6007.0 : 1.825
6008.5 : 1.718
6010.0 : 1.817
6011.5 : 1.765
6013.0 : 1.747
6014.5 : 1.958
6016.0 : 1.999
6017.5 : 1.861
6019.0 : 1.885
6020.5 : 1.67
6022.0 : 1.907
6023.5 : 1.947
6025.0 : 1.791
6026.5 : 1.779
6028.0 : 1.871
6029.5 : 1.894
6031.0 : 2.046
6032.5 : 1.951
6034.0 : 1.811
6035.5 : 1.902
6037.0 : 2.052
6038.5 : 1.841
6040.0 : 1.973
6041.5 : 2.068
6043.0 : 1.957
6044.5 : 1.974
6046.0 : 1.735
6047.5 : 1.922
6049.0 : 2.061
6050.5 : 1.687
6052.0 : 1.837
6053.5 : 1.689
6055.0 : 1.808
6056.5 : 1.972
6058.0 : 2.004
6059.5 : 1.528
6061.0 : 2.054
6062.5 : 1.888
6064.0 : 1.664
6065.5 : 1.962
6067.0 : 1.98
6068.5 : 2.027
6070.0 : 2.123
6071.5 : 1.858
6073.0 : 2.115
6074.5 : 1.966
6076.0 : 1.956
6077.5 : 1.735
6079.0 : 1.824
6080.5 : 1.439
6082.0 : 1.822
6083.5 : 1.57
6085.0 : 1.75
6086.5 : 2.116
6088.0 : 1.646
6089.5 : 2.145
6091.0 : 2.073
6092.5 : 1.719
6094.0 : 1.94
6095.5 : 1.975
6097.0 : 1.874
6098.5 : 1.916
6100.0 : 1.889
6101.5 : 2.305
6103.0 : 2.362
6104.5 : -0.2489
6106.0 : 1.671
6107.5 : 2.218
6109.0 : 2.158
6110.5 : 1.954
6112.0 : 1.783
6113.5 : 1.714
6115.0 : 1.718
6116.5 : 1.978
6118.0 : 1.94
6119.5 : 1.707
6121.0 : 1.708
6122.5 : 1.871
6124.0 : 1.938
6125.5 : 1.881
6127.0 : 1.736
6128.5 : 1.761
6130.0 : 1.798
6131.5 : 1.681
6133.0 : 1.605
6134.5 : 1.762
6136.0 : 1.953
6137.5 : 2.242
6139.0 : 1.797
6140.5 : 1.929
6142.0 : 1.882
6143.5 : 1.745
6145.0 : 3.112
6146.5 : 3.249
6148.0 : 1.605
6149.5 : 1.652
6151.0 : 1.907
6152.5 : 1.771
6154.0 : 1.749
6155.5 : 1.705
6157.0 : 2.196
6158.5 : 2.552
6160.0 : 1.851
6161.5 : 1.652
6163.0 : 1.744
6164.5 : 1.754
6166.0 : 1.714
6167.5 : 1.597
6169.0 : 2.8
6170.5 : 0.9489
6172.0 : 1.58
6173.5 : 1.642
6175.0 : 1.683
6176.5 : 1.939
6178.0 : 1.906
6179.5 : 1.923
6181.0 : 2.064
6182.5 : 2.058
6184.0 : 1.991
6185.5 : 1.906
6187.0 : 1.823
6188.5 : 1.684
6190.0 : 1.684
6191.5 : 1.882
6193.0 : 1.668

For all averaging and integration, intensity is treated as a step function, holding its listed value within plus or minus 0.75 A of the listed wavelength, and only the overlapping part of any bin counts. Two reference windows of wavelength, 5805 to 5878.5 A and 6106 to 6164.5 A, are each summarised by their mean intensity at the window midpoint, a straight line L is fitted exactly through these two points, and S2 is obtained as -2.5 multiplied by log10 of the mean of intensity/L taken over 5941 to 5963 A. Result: 0.02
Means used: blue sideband 1.88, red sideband 1.92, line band 1.86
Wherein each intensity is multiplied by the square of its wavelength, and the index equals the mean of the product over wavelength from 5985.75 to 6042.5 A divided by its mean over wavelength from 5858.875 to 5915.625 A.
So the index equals 1.2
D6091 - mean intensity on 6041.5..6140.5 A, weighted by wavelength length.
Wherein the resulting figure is 1.85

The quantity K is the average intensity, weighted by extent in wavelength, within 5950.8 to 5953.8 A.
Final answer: 1.79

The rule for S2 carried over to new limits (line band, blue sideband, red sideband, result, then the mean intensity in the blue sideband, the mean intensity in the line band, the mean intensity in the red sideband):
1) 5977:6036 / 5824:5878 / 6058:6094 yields 0.01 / 1.92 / 1.87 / 1.87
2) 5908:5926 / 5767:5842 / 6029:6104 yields 0.02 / 1.85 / 1.83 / 1.9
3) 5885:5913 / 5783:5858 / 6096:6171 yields 0.23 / 1.86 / 1.51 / 1.88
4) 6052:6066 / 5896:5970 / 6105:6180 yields 0.01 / 1.83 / 1.84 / 1.88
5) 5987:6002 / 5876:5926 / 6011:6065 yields -0.03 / 1.66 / 1.86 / 1.88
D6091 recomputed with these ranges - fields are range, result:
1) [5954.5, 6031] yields 1.86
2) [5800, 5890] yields 1.84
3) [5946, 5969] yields 1.84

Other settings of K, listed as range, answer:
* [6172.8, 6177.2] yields 1.75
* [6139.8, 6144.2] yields 1.85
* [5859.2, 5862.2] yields 2.08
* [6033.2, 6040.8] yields 1.92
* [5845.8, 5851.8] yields 2.05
